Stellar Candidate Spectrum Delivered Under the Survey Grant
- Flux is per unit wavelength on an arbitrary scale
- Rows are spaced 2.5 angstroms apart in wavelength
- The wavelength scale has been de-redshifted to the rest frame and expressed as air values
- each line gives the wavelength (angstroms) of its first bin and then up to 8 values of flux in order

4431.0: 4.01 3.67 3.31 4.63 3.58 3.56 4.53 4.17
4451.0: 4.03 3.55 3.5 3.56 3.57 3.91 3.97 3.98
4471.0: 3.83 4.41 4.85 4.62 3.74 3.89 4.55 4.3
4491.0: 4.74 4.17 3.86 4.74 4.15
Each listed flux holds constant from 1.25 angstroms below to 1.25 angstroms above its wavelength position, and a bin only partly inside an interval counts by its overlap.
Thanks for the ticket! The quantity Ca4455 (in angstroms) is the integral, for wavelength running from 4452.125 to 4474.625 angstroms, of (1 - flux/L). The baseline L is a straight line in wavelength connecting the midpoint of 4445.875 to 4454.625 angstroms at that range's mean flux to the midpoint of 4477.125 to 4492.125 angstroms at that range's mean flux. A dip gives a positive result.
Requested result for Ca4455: 1.8 angstroms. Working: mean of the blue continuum 4.02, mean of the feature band 3.81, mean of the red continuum 4.31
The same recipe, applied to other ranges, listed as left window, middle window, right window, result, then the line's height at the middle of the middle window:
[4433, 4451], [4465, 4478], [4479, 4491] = -0.3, 4.13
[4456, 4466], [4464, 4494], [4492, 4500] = -1.9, 3.99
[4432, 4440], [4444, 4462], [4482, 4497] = 0.7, 3.99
